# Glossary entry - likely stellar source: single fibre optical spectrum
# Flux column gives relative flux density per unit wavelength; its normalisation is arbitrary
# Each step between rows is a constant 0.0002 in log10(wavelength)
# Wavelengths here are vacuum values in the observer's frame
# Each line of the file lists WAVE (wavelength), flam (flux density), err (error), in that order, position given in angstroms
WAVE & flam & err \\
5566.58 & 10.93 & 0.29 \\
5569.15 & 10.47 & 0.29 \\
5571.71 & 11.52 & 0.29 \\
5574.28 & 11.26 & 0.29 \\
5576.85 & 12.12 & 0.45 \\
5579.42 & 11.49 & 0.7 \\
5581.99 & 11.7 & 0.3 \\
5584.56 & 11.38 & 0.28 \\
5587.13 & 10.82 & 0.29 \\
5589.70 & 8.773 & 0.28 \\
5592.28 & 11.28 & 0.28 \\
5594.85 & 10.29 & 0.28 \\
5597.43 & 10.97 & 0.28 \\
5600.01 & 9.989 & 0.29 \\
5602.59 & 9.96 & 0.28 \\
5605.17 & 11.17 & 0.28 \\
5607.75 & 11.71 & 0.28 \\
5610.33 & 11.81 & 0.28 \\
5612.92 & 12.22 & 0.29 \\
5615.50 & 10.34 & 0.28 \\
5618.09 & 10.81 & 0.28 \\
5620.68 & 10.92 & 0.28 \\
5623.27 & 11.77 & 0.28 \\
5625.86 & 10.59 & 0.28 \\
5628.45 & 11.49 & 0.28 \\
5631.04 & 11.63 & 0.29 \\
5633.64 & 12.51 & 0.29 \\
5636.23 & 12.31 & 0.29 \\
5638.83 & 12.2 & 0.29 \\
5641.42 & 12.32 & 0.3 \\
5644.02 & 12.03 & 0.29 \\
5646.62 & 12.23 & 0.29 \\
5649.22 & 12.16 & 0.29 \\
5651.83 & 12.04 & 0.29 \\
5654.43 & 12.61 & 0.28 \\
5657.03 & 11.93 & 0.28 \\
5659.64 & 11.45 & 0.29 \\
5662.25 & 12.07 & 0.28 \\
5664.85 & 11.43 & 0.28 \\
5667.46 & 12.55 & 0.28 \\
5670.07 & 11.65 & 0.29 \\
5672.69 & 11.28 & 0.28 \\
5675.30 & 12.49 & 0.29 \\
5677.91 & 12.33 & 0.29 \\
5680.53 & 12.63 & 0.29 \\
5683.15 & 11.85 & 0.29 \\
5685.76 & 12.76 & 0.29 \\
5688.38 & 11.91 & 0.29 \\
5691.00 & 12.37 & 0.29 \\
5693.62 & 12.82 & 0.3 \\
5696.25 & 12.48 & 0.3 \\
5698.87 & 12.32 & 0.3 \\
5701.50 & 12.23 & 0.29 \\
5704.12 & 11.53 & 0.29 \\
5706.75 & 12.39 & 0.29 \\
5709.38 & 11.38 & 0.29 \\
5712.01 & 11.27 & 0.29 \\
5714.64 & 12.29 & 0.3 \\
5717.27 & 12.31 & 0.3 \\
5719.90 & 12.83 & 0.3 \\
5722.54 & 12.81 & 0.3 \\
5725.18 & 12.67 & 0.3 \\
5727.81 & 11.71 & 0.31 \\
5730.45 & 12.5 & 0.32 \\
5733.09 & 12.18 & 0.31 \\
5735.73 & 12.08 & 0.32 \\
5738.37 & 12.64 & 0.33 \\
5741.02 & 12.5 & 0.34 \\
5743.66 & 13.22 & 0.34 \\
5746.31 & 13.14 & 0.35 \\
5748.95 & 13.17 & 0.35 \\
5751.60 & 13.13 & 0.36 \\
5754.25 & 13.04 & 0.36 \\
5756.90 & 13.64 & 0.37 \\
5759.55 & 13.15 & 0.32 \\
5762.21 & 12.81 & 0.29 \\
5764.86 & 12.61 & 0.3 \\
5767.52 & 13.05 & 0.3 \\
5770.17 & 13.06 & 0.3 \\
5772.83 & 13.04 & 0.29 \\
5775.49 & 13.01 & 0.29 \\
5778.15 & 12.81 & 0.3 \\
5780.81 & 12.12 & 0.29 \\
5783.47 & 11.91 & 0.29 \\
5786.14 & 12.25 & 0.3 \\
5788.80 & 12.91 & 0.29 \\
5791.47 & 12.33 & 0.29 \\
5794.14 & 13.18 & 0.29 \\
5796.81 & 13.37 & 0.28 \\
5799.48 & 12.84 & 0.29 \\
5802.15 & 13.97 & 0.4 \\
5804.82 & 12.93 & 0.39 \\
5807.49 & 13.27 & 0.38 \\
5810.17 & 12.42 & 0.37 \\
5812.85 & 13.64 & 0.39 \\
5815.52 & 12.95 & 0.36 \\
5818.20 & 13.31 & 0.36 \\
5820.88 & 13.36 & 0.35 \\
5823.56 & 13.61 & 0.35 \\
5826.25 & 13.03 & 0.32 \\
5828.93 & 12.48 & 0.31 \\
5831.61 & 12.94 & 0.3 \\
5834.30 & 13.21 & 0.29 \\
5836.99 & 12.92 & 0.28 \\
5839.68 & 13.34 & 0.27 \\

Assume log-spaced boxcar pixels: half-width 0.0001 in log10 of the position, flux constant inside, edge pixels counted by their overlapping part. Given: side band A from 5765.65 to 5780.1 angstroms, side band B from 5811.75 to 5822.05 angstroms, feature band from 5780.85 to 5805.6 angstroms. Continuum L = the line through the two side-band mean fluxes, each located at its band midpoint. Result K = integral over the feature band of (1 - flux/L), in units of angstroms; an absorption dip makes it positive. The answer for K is 0.6 angstroms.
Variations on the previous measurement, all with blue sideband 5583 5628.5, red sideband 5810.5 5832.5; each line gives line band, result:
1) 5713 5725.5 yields -0.48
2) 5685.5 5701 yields -0.80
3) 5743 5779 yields -1.60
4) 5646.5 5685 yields -1.78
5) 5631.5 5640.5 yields -0.85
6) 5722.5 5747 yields -0.56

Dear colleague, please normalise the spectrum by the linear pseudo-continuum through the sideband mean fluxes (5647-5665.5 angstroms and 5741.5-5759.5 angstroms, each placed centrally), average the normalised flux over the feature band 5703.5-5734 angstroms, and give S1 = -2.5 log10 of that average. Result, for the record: 0.05 mag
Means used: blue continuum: 12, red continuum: 13.2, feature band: 12.2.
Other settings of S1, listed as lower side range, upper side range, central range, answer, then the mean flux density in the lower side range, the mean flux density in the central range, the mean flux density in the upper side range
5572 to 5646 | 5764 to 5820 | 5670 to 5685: -0.02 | 11.3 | 12.1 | 12.9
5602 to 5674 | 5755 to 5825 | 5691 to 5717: 0.01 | 11.7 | 12.1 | 13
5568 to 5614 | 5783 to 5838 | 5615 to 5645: -0.02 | 11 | 11.6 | 13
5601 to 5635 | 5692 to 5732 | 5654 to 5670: -0.02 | 11.3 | 12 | 12.2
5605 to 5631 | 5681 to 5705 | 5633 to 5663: -0.04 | 11.3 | 12.1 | 12.3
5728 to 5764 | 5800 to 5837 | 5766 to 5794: 0.03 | 12.8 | 12.7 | 13.1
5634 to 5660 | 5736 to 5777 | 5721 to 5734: 0.03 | 12.2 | 12.4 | 13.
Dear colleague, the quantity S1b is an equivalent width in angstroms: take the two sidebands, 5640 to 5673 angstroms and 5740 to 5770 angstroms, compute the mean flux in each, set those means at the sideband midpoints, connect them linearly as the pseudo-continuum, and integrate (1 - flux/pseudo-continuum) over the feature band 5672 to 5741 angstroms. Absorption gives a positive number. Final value 1.6 angstroms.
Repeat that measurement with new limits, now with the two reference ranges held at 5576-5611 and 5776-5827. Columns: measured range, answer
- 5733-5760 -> -1.1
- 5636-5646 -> -0.7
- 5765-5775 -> -0.3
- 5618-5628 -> 0.1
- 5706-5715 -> 0.2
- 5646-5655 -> -0.6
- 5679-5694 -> -0.7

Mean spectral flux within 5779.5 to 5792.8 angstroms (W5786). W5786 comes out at 12.3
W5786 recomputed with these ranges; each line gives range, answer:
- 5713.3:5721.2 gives 12.5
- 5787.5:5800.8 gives 12.9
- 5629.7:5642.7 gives 12.2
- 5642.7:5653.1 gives 12.1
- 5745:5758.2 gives 13.2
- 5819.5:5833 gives 13.1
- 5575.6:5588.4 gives 11.5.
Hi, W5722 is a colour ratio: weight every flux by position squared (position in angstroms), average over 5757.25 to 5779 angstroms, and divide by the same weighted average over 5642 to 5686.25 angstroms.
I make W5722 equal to 1.11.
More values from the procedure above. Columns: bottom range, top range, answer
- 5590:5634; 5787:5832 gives 1.27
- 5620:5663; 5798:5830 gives 1.17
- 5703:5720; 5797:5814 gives 1.14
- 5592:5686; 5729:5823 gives 1.16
